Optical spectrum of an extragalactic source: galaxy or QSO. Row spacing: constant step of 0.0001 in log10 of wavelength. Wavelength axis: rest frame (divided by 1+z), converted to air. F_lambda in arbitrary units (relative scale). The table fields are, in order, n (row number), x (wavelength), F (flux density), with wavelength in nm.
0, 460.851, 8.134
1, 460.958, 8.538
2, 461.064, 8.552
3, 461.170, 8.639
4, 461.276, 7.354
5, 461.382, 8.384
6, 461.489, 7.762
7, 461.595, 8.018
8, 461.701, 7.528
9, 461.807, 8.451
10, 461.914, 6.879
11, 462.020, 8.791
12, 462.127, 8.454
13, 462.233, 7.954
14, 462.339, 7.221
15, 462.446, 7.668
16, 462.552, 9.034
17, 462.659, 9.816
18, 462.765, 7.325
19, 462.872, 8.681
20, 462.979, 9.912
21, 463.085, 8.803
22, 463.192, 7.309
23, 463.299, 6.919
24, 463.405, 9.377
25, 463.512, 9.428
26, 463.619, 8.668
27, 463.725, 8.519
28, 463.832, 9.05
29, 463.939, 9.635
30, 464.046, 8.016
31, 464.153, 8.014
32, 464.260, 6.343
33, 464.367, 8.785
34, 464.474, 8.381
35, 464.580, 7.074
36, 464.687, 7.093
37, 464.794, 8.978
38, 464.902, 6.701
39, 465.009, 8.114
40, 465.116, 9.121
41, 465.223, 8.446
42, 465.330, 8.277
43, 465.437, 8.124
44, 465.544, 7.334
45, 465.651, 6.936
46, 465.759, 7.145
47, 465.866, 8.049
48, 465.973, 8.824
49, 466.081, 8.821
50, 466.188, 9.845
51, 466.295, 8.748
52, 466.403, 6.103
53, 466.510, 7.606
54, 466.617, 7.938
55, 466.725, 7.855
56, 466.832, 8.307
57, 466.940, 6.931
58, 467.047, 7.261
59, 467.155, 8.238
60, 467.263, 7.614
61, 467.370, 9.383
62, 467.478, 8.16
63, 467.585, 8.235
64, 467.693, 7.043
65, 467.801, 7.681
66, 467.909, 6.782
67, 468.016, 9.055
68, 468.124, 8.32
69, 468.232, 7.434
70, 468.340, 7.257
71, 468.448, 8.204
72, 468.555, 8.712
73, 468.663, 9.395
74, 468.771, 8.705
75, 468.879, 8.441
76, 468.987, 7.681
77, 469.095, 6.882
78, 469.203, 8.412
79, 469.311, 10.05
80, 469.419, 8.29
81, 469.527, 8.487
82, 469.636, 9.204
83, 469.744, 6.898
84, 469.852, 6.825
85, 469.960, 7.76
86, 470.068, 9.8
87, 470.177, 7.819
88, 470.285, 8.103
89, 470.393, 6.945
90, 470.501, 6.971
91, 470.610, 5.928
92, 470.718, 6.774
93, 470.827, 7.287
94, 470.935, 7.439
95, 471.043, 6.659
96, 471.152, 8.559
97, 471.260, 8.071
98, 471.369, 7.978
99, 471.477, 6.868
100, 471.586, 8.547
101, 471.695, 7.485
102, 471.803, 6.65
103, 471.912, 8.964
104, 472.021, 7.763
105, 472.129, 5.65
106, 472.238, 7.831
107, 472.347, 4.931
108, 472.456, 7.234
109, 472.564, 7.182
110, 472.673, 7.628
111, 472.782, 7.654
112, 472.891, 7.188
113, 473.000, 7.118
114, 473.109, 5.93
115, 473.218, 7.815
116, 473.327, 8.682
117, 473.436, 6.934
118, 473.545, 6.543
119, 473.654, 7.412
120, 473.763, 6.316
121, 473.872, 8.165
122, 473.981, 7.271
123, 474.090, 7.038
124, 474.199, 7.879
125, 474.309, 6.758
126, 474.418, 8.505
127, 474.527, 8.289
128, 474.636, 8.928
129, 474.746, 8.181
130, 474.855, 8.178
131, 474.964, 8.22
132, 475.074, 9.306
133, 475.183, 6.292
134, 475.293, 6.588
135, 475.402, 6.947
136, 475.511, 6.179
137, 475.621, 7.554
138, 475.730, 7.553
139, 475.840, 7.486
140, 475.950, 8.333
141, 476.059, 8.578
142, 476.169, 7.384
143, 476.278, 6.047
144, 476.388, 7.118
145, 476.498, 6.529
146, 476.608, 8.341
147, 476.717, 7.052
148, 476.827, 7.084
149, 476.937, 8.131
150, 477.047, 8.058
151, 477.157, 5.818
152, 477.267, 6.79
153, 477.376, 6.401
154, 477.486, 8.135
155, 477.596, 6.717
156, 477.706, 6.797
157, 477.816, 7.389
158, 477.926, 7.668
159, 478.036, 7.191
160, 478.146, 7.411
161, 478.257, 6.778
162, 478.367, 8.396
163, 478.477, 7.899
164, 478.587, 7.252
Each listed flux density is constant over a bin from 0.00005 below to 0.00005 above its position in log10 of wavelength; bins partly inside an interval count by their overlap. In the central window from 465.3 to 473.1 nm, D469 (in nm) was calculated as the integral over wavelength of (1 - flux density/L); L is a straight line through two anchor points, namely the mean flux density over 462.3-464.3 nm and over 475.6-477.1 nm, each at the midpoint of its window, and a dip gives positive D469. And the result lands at 0.242 nm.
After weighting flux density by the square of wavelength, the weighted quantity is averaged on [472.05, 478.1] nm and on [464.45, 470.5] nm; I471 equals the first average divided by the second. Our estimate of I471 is 0.94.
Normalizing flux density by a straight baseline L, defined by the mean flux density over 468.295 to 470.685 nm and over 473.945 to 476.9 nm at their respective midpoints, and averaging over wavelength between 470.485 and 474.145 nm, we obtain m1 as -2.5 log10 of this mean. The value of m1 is 0.08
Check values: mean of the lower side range 8.03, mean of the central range 7.25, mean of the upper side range 7.55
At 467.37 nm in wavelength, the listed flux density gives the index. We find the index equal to 9.383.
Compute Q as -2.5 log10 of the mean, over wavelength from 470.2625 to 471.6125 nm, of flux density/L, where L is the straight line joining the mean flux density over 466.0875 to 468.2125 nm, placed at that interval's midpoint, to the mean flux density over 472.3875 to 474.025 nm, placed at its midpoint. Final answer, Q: 0.02 mag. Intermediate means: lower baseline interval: 7.96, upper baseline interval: 7.25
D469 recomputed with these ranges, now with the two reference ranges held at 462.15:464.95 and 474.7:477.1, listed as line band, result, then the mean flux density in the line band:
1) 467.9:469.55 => -0.07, 8.3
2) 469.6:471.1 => 0.08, 7.44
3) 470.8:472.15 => 0.03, 7.59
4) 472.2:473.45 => 0.08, 7.17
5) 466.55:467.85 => 0.02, 7.88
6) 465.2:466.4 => 0.00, 8.14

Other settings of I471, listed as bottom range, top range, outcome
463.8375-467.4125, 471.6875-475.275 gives 0.96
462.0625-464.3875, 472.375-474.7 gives 0.92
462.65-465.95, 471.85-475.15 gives 0.95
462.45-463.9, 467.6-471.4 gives 0.94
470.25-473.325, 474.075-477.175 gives 1.06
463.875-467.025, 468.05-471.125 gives 1.01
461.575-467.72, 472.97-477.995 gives 0.95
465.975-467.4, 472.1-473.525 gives 0.90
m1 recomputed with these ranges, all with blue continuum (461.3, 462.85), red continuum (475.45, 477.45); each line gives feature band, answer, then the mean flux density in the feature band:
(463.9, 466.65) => -0.015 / 8.01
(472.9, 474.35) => 0.029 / 7.22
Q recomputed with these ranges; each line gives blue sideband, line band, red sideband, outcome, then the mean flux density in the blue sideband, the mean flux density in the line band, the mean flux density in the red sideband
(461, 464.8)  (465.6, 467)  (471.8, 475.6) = 0.01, 8.24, 7.93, 7.39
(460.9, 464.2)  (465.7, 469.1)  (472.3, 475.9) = -0.01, 8.34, 8.03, 7.4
